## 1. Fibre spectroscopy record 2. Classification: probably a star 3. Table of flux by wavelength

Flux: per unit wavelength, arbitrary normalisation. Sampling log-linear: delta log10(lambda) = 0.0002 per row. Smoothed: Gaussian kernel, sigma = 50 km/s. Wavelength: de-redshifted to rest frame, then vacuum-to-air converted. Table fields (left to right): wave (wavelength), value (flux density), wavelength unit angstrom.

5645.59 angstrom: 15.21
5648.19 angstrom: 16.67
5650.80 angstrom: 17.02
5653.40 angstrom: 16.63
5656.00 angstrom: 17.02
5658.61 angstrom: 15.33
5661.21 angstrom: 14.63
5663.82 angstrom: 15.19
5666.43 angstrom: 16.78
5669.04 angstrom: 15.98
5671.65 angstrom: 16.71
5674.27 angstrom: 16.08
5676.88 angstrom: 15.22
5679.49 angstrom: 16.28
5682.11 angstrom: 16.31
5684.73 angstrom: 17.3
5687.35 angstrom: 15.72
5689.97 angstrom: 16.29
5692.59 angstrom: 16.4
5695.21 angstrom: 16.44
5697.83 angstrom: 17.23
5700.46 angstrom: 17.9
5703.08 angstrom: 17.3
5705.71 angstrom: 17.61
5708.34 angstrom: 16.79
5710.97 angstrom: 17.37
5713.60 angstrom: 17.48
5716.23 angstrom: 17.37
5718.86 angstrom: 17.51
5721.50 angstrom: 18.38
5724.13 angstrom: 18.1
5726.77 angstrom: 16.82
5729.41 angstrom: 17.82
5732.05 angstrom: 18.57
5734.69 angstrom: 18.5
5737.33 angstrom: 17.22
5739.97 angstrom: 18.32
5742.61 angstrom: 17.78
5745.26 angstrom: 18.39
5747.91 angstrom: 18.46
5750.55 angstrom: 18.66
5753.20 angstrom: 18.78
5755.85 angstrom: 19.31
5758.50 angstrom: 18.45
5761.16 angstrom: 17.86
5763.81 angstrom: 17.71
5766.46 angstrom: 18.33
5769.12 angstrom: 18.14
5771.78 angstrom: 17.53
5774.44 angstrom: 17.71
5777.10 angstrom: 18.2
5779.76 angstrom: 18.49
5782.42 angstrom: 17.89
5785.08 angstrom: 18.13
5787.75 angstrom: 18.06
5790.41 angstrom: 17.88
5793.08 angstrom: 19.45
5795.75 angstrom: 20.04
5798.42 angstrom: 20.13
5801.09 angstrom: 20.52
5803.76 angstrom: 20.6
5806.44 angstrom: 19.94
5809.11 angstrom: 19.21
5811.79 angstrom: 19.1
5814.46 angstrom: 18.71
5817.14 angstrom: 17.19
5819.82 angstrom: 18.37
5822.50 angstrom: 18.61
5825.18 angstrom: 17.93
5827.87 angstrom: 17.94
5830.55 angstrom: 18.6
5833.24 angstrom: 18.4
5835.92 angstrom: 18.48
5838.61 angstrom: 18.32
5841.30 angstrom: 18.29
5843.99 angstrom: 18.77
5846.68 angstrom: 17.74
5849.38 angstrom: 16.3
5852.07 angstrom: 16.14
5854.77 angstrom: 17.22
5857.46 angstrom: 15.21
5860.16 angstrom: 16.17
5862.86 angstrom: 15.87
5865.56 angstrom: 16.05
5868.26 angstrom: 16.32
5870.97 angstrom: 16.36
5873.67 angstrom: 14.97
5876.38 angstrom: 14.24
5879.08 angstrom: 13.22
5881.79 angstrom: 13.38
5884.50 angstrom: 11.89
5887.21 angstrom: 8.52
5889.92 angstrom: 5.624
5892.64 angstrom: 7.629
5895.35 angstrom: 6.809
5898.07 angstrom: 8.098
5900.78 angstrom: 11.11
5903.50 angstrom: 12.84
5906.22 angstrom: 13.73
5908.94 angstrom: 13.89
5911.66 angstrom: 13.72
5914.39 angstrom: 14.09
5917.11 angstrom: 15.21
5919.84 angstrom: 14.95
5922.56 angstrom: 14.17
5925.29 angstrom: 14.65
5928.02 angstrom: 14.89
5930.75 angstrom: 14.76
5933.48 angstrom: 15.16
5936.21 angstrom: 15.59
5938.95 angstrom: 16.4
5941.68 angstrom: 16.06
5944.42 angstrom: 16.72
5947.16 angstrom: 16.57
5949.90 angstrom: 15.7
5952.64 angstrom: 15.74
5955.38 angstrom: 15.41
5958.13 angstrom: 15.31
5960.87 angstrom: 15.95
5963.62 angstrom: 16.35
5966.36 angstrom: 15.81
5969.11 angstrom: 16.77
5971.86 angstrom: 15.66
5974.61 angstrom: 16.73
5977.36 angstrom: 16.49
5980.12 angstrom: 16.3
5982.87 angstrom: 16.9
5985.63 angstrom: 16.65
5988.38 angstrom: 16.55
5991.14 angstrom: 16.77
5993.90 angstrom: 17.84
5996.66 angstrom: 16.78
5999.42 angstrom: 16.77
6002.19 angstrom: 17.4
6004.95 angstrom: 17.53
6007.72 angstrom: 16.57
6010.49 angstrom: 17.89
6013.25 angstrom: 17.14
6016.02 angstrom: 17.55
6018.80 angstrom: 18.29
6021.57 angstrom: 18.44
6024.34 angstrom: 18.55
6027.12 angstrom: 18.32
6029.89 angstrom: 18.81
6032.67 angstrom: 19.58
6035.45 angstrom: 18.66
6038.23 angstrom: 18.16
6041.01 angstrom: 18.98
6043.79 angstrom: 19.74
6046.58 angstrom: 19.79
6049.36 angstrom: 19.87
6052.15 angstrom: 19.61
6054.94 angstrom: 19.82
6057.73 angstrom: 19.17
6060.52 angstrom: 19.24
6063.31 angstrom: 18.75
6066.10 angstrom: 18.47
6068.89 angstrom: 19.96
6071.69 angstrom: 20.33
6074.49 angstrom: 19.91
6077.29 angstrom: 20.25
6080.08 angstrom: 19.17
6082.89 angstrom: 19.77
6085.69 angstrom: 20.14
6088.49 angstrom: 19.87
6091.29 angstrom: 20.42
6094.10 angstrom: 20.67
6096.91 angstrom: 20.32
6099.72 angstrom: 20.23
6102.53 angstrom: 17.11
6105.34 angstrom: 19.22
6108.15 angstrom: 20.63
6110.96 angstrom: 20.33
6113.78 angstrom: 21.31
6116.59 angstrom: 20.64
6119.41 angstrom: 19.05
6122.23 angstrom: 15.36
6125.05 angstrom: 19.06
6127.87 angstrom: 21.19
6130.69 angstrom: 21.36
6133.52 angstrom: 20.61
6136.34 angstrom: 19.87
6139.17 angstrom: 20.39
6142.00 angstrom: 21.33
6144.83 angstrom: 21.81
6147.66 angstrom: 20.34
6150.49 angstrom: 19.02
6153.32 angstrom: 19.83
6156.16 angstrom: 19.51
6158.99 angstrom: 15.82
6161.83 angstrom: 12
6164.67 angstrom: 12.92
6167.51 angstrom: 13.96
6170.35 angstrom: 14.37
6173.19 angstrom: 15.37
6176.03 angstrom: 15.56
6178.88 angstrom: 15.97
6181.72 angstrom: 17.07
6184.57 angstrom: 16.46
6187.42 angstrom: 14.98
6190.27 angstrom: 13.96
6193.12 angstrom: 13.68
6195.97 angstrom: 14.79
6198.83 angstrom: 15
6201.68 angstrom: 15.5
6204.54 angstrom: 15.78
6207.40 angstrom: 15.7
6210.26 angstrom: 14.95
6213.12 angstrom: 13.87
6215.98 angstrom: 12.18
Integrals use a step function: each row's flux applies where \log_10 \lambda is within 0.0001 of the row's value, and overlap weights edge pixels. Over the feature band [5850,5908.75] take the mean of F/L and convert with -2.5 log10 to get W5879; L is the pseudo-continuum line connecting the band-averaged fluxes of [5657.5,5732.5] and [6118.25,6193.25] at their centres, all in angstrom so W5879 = 0.30 mag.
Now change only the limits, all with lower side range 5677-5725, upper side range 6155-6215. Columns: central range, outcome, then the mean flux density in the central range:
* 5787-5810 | -0.176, 19.6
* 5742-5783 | -0.090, 18.2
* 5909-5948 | 0.067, 15.1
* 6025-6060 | -0.222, 19.2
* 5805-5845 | -0.123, 18.5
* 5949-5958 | 0.031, 15.6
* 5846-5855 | -0.019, 16.7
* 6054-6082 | -0.247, 19.5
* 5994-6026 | -0.116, 17.6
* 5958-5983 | -0.020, 16.2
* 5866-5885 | 0.127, 14.5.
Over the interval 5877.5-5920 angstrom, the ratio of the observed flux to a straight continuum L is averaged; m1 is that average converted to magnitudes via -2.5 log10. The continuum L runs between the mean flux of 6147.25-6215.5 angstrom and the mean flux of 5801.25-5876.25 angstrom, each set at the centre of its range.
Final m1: 0.44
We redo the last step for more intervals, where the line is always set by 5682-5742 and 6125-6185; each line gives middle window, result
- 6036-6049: -0.08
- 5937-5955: 0.10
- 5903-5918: 0.25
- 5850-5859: 0.09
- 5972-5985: 0.07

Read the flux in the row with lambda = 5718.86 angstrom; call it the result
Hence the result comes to 17.51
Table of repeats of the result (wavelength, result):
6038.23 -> 18.16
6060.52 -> 19.24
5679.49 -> 16.28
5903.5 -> 12.84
